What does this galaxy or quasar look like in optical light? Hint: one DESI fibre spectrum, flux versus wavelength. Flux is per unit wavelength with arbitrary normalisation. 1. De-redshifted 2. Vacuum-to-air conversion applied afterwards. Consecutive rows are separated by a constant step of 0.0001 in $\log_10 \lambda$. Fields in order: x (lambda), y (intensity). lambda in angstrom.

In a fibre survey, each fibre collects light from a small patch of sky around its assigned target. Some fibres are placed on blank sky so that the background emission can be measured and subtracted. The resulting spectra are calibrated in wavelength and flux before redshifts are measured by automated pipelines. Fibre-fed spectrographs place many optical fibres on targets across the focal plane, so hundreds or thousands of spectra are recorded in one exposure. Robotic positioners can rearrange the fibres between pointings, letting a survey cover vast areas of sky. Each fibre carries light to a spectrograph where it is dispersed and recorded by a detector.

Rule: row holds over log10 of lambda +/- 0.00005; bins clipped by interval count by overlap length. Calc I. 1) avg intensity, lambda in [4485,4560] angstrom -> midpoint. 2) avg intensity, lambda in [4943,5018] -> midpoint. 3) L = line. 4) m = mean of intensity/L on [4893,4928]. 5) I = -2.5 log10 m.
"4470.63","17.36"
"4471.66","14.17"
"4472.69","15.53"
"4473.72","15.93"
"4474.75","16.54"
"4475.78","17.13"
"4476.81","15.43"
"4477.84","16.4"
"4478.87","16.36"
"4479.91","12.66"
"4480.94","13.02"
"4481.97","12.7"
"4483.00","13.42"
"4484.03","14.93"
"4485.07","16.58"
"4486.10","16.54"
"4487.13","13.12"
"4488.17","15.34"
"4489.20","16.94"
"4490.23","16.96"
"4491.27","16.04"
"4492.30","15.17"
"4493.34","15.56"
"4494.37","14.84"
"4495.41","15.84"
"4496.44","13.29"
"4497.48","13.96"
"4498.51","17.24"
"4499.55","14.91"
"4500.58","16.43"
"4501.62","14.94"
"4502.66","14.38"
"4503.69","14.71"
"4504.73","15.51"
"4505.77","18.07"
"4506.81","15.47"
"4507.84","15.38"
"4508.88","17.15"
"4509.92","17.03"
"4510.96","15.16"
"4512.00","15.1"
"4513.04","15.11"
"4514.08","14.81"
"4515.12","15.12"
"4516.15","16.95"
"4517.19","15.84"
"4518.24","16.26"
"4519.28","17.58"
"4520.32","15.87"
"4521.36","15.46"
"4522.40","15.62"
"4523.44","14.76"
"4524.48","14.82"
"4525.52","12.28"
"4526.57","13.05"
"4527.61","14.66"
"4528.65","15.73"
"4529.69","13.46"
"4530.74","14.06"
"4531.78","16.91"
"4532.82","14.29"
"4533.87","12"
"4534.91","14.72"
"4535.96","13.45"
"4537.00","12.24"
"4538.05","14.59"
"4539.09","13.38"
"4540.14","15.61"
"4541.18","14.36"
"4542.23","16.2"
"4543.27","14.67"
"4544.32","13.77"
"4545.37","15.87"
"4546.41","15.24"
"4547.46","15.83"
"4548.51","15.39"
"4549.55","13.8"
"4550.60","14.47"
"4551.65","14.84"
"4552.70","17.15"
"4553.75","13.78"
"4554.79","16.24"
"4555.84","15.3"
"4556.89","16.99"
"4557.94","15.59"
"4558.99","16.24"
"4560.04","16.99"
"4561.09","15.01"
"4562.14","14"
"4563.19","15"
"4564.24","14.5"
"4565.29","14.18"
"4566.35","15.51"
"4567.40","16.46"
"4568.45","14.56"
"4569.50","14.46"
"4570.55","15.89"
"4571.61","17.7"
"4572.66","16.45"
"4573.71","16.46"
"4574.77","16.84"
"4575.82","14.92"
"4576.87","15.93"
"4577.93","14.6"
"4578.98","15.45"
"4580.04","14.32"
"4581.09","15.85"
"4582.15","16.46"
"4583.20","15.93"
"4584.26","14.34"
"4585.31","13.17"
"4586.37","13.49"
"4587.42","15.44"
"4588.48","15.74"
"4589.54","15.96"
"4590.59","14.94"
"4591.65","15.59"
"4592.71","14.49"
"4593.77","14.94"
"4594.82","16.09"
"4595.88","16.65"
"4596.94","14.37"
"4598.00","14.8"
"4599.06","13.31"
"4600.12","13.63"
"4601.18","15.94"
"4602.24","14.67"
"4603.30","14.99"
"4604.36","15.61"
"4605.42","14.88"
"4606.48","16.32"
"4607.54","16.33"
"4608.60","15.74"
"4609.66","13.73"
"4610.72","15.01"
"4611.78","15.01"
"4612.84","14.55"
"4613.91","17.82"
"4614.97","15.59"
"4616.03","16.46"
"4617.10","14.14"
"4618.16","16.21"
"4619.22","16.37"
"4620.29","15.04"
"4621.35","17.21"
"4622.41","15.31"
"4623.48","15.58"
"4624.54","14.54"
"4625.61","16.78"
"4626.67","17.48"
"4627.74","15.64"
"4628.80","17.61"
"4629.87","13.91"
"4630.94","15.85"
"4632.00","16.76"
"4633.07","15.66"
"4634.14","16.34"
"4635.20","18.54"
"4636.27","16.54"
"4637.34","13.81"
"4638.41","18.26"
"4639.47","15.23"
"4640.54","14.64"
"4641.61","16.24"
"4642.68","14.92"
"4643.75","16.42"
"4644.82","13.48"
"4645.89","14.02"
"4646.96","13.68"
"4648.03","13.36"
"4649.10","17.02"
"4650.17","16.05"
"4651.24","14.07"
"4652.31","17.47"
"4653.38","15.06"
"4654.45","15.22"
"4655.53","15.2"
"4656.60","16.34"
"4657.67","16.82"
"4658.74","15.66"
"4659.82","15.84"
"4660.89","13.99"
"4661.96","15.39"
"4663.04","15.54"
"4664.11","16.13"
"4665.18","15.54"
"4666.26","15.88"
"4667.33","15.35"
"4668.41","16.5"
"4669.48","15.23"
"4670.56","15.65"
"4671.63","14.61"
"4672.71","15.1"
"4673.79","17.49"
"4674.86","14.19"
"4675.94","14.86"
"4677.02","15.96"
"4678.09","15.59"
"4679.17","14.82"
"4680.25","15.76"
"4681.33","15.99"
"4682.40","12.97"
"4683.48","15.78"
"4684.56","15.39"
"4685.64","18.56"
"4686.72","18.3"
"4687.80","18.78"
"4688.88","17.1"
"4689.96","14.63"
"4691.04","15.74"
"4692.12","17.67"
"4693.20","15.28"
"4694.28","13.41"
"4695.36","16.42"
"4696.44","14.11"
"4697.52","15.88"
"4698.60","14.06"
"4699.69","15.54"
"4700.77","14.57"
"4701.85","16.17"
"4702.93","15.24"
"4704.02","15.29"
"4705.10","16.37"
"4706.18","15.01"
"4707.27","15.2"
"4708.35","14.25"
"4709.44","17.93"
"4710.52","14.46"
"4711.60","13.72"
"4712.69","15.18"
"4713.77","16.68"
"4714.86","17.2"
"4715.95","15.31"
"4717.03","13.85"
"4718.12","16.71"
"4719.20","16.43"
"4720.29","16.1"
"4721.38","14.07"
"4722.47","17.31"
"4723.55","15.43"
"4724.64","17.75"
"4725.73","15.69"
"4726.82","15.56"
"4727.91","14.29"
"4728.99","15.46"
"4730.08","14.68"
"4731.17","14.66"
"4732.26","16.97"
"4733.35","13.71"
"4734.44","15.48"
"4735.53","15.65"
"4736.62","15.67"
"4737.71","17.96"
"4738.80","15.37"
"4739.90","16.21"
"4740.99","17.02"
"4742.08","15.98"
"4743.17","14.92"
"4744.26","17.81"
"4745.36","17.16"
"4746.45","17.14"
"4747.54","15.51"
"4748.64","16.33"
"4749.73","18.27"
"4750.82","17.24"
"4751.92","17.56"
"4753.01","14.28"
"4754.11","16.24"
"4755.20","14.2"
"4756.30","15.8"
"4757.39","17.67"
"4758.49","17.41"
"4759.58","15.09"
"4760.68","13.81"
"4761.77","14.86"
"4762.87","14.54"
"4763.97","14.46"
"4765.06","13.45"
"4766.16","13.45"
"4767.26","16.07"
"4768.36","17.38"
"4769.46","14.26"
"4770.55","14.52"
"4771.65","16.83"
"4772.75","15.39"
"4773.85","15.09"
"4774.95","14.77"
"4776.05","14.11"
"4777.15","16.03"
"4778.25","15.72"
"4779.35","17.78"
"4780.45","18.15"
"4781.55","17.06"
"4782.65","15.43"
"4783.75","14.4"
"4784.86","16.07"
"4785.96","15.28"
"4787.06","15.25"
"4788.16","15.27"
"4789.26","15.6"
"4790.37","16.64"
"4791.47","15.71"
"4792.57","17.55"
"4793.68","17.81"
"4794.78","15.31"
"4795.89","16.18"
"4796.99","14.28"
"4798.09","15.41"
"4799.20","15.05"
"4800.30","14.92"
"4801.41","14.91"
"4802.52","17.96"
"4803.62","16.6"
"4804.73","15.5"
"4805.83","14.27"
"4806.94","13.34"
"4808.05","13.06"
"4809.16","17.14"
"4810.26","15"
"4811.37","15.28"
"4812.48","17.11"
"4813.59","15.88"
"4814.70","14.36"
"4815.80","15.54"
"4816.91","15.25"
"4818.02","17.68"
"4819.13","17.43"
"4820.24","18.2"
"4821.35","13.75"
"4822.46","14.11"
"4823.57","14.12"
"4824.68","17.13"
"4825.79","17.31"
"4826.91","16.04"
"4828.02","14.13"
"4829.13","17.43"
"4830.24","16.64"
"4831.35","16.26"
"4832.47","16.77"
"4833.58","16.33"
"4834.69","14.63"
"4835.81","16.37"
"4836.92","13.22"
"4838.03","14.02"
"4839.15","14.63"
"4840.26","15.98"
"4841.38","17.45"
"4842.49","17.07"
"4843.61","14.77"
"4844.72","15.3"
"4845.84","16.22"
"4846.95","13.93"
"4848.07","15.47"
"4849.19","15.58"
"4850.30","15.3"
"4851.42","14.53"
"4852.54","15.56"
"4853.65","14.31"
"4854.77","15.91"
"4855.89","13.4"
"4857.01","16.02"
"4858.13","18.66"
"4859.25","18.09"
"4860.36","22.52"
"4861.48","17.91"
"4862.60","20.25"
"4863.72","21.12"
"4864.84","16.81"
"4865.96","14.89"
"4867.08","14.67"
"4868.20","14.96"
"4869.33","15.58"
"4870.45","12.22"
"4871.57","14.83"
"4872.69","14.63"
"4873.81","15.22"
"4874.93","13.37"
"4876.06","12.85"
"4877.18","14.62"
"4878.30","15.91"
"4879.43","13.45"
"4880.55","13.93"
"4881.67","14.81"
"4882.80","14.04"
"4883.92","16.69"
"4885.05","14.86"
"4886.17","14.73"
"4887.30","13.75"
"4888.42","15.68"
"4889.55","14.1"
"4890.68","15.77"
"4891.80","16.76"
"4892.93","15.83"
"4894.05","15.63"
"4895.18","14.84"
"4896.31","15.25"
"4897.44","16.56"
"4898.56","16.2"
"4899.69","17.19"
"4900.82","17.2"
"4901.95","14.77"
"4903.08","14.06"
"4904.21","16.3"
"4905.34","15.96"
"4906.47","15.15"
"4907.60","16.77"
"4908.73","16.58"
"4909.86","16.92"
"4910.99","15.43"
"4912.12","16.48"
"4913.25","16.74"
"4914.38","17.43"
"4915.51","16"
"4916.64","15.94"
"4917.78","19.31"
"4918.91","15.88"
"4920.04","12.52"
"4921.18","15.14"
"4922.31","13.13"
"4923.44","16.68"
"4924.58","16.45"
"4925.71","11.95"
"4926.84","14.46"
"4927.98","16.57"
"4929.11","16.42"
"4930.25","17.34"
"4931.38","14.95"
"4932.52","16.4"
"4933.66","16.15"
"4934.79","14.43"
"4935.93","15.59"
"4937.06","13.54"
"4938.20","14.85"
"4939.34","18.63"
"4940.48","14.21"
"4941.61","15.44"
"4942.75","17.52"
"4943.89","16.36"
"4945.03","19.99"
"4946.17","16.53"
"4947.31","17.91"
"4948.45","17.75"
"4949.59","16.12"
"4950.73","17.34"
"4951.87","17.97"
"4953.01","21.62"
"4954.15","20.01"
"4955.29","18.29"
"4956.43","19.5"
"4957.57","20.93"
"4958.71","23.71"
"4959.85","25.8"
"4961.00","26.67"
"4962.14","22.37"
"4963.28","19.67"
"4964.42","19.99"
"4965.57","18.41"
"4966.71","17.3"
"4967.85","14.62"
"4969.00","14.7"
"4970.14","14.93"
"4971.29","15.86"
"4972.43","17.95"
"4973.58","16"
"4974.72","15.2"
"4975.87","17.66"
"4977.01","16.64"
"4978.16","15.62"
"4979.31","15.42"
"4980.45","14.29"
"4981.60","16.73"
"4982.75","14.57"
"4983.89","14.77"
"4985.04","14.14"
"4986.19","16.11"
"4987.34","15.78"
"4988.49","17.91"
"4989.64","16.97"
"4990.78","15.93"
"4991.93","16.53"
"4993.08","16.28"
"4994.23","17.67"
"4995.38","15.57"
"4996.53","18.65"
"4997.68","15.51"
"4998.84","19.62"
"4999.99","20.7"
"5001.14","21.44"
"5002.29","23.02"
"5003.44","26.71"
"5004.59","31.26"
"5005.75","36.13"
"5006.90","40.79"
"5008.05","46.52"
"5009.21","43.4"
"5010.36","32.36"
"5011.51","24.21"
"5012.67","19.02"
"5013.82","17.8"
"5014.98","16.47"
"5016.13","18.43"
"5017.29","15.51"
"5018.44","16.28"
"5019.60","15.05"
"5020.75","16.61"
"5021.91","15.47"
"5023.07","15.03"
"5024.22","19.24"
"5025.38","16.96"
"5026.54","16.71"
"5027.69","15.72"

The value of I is 0.22 mag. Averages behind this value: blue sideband 15.2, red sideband 20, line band 15.8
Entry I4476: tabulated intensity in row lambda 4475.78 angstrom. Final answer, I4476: 17.13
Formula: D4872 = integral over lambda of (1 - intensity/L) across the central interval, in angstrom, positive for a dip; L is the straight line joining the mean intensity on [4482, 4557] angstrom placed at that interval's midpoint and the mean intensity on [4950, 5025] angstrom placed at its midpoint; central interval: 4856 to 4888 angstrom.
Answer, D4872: 5.1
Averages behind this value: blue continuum 15.1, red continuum 19.9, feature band 15.7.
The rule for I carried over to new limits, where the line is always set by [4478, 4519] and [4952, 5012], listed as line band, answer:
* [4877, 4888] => 0.309 mag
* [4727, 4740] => 0.159 mag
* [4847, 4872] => 0.186 mag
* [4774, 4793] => 0.162 mag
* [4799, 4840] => 0.205 mag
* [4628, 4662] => 0.090 mag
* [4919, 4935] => 0.297 mag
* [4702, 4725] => 0.132 mag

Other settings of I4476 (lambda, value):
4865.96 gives 14.89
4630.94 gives 15.85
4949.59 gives 16.12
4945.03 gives 19.99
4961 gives 26.67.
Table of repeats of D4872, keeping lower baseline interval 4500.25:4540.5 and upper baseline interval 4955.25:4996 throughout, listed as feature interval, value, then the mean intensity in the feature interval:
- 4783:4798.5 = 0.7 angstrom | 15.8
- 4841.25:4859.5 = 1.3 angstrom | 15.7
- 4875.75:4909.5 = 3.3 angstrom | 15.4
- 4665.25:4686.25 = 0.4 angstrom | 15.6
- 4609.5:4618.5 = 0.1 angstrom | 15.4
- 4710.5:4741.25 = 0.9 angstrom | 15.7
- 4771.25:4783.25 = 0.3 angstrom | 16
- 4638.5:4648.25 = 0.5 angstrom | 14.9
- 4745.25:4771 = 1.0 angstrom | 15.7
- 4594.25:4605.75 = 0.4 angstrom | 15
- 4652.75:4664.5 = 0.2 angstrom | 15.6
